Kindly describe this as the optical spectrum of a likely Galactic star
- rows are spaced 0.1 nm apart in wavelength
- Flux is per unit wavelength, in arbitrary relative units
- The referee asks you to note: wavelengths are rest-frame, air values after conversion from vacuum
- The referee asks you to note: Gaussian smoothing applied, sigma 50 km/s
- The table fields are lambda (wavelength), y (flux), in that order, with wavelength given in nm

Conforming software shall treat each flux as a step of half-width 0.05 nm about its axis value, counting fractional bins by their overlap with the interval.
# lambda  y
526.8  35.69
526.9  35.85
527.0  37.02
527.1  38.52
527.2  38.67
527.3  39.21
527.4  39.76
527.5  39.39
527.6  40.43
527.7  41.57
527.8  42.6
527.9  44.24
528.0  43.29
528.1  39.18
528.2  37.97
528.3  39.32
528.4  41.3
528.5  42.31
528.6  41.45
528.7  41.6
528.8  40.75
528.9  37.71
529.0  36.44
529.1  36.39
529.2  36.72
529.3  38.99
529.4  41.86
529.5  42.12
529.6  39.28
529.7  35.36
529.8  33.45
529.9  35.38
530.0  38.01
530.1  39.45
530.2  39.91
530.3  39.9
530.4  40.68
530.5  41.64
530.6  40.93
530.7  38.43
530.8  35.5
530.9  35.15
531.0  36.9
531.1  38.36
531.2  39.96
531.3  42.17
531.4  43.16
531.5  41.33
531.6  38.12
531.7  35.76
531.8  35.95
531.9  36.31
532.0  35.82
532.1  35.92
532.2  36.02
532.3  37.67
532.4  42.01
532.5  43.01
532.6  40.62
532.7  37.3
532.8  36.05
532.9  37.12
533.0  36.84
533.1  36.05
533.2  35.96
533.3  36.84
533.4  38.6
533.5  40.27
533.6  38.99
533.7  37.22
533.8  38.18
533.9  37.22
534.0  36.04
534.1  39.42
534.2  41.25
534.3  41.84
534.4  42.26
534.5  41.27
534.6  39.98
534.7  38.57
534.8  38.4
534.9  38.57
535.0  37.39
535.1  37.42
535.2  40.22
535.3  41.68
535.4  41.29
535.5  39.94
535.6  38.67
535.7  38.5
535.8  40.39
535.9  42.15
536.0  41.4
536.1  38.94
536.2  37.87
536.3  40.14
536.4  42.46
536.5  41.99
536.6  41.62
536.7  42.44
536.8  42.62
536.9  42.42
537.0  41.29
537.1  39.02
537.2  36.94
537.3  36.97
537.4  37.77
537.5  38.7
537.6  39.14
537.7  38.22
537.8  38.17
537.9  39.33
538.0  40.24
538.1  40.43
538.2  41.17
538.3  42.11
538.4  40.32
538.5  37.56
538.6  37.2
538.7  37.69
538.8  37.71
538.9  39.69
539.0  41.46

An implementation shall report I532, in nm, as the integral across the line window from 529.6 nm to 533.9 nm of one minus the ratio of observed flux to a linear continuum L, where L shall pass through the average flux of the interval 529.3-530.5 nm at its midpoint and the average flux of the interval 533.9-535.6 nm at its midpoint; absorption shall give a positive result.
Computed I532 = 0.11 nm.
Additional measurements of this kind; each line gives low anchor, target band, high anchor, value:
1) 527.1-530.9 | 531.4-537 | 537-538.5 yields 0.01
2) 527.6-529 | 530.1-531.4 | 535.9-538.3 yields 0.04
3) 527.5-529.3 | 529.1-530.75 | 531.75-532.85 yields 0.02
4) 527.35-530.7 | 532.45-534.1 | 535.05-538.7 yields 0.08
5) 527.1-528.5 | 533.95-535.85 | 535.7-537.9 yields 0.02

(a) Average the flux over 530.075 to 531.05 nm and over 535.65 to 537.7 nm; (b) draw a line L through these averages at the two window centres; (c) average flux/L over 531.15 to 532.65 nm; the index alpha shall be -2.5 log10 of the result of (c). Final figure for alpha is 0.01 mag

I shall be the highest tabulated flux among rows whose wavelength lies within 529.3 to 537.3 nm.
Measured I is 43.16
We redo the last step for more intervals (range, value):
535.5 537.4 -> 42.62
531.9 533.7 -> 43.01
